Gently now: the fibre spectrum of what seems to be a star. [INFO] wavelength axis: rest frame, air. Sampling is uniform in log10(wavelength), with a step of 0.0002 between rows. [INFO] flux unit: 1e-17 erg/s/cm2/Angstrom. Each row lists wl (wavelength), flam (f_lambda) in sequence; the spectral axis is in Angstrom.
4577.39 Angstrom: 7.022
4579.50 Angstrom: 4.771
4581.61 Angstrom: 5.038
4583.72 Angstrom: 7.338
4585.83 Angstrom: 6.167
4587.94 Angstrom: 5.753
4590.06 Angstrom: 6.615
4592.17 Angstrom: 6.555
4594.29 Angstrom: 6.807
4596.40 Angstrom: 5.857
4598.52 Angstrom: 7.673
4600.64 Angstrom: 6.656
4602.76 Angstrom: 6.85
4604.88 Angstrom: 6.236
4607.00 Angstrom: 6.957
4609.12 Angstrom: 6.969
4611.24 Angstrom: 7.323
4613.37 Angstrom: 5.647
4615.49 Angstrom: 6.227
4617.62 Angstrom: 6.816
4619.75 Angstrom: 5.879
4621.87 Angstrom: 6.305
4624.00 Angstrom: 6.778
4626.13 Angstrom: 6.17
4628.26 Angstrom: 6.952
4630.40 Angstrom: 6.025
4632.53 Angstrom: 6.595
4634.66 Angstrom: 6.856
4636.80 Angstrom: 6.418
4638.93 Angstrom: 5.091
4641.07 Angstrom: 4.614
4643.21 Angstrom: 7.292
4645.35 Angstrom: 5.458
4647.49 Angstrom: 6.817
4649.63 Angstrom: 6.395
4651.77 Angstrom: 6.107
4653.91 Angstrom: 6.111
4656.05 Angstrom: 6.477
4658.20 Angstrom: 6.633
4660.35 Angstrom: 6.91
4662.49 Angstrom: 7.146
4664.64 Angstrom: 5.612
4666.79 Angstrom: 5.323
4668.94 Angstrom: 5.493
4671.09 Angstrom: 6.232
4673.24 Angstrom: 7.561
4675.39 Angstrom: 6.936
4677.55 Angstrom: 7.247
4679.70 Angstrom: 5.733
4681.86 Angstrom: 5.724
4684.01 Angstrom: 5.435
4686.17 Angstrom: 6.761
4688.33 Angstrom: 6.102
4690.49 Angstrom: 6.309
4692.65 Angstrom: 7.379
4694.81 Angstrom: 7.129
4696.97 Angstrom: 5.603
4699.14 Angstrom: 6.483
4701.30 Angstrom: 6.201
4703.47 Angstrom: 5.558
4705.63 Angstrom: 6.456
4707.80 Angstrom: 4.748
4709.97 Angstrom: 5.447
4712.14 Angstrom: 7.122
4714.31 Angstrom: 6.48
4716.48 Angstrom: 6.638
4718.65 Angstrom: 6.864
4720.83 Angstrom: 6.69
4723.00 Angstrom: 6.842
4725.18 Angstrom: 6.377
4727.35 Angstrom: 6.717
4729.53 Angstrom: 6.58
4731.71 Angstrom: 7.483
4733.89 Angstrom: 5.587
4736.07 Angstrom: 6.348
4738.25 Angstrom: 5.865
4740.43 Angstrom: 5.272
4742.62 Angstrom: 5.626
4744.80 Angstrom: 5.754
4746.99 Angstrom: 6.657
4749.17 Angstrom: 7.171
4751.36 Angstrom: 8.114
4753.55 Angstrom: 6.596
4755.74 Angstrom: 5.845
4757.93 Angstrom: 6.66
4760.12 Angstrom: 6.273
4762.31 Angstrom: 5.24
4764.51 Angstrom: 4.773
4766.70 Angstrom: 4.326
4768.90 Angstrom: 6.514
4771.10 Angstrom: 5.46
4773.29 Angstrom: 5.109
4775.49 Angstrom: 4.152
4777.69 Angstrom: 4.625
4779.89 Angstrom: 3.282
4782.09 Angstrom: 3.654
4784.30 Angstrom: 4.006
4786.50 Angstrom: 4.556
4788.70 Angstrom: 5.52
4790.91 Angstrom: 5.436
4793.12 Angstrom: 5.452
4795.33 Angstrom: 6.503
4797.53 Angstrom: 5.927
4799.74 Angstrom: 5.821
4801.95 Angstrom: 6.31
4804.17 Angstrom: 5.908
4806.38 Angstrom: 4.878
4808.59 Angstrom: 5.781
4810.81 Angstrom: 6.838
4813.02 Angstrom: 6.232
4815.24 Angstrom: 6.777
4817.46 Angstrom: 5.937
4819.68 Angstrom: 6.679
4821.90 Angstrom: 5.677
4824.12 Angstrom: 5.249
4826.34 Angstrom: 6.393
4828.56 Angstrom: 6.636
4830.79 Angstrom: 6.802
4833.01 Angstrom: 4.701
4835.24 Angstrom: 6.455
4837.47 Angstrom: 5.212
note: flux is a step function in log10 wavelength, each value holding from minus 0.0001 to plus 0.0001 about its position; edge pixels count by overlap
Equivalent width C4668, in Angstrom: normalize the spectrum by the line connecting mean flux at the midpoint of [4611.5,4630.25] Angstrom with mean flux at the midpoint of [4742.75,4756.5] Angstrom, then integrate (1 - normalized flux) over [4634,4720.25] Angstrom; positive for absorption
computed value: 2.8 Angstrom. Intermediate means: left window 6.37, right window 6.64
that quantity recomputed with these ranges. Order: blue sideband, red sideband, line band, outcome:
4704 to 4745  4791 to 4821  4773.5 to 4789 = 4.8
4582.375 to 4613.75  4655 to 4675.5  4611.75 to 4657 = 1.8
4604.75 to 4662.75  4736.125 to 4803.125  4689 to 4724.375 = -2.5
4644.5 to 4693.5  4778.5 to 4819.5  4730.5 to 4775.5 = -1.4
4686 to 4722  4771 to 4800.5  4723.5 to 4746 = -1.4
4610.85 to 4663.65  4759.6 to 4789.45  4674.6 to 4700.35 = -2.8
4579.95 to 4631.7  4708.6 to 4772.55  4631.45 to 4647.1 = 0.8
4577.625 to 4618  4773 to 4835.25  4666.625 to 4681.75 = -0.7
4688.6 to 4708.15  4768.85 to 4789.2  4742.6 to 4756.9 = -3.9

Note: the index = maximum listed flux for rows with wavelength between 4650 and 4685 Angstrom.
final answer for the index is 7.561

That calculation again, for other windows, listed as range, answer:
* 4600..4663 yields 7.323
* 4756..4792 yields 6.66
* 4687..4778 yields 8.114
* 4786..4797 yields 6.503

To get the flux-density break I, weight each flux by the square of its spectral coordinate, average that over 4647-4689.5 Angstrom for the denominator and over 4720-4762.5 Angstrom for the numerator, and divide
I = 1.04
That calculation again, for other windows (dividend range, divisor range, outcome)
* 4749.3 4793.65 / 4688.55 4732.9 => 0.85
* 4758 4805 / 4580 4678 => 0.87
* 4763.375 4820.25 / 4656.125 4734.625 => 0.88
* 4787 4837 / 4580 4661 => 1.01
